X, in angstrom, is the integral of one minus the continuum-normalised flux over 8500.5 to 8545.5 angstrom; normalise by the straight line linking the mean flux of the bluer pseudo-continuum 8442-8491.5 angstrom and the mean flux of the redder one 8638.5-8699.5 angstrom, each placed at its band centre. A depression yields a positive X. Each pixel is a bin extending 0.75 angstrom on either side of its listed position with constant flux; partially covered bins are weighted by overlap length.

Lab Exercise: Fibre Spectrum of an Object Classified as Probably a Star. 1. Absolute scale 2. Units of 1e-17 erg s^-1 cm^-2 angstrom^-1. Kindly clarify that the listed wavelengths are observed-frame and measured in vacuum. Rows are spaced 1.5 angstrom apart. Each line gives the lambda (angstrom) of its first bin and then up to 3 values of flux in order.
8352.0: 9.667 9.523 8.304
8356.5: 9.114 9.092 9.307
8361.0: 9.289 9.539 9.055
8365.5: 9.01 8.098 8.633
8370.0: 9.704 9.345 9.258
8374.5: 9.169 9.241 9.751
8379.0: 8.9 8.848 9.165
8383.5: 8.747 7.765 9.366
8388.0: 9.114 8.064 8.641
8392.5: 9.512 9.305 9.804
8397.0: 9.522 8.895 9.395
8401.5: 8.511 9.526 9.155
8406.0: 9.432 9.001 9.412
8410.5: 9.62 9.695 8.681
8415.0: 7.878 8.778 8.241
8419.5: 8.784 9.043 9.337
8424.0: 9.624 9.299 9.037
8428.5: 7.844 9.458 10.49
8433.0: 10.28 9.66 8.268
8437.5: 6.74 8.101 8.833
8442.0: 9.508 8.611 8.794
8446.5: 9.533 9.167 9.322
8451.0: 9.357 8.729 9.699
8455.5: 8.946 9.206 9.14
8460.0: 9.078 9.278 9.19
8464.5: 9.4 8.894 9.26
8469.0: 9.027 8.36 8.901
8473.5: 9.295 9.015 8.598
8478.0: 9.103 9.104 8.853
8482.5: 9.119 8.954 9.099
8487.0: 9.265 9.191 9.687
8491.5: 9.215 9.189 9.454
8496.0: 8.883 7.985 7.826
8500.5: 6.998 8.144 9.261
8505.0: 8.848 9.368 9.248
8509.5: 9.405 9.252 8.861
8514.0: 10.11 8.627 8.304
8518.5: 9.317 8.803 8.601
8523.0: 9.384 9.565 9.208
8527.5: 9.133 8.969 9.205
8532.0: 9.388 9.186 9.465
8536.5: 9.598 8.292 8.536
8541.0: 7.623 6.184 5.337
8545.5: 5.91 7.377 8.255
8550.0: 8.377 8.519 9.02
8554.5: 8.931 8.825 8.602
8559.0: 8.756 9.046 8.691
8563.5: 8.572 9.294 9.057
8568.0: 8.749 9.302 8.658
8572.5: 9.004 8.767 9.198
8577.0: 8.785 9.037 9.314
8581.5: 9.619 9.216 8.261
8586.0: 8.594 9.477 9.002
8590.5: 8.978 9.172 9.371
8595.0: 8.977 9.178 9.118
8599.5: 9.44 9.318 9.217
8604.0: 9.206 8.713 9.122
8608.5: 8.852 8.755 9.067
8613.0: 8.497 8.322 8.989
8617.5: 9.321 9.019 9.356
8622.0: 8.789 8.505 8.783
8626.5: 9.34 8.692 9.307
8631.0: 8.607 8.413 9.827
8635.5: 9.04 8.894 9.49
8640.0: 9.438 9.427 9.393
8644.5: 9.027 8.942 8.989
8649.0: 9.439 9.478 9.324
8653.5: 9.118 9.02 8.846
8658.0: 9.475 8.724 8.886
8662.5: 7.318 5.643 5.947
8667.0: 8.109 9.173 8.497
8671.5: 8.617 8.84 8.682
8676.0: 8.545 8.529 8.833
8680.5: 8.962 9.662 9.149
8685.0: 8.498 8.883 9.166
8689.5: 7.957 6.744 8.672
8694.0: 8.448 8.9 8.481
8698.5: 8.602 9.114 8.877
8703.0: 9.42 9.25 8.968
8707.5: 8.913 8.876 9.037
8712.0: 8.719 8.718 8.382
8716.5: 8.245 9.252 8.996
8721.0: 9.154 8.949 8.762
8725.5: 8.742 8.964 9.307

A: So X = 1.33 angstrom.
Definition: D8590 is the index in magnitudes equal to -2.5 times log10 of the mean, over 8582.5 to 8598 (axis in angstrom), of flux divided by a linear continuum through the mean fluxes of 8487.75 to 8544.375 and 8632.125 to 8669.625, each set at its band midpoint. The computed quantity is -0.029 mag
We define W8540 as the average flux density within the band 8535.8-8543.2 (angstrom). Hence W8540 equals 8.05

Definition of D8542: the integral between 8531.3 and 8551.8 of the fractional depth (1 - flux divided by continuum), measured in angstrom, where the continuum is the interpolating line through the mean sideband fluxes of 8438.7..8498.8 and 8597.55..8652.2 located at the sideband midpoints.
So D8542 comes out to 2.42 angstrom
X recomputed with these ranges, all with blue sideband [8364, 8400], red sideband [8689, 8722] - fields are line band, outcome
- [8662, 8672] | 1.3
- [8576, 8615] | -0.9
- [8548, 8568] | 0.2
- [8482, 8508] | 0.2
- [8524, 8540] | -0.4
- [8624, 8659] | -1.4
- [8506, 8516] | -0.4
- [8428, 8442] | 0.1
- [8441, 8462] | -0.4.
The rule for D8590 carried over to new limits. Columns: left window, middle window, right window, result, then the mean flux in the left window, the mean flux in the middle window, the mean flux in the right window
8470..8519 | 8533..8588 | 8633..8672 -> 0.04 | 8.94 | 8.57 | 8.77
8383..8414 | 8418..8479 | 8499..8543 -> 0.00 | 9.11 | 9.05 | 8.86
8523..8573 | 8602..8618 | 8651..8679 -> -0.05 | 8.57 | 8.9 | 8.43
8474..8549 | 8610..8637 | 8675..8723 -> -0.02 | 8.73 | 8.93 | 8.78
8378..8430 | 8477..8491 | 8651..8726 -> -0.03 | 9.01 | 9.14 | 8.65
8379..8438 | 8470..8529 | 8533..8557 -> -0.07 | 9.03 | 8.97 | 8.08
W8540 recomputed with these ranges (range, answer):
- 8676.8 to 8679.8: 8.69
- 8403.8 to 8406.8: 9.29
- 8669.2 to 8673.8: 8.66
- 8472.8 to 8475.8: 9.14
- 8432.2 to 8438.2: 8.77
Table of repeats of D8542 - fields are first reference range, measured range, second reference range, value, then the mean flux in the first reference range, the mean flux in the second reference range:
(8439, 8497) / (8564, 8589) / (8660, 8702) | -0.8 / 9.09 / 8.42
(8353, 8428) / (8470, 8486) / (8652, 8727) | 0.0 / 9.06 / 8.65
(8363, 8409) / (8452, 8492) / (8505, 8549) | -1.3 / 9.07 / 8.64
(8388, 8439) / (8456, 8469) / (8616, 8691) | -0.3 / 9.05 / 8.8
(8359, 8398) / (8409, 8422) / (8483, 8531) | 0.2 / 9.08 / 8.98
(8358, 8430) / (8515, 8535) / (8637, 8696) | -0.4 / 9.05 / 8.69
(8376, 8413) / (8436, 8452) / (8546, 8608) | 0.5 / 9.13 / 8.92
